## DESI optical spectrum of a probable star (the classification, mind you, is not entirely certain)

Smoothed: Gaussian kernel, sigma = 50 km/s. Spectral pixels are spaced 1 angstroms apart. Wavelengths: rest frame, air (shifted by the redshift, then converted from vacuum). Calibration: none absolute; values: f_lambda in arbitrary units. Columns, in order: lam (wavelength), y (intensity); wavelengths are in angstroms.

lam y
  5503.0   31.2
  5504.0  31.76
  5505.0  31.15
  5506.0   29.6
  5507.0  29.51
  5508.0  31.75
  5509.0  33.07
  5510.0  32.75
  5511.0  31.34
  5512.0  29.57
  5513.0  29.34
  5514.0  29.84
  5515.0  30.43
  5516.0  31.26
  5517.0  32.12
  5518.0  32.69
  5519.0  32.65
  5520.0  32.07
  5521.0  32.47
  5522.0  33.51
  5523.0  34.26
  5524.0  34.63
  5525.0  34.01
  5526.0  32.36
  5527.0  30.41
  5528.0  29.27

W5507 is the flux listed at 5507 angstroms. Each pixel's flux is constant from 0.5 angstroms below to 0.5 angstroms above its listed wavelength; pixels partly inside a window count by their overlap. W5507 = 29.51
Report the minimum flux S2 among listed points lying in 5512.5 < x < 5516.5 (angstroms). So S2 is 29.34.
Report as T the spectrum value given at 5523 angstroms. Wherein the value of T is 34.26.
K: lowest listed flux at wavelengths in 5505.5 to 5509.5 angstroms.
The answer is 29.51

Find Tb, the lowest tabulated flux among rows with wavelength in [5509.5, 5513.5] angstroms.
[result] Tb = 29.34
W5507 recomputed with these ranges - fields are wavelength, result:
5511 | 31.34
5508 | 31.75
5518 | 32.69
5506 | 29.6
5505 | 31.15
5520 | 32.07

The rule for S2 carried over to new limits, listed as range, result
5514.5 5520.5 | 30.43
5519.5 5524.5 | 32.07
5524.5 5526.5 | 32.36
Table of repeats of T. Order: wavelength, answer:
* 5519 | 32.65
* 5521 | 32.47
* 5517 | 32.12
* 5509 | 33.07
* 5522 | 33.51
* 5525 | 34.01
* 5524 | 34.63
